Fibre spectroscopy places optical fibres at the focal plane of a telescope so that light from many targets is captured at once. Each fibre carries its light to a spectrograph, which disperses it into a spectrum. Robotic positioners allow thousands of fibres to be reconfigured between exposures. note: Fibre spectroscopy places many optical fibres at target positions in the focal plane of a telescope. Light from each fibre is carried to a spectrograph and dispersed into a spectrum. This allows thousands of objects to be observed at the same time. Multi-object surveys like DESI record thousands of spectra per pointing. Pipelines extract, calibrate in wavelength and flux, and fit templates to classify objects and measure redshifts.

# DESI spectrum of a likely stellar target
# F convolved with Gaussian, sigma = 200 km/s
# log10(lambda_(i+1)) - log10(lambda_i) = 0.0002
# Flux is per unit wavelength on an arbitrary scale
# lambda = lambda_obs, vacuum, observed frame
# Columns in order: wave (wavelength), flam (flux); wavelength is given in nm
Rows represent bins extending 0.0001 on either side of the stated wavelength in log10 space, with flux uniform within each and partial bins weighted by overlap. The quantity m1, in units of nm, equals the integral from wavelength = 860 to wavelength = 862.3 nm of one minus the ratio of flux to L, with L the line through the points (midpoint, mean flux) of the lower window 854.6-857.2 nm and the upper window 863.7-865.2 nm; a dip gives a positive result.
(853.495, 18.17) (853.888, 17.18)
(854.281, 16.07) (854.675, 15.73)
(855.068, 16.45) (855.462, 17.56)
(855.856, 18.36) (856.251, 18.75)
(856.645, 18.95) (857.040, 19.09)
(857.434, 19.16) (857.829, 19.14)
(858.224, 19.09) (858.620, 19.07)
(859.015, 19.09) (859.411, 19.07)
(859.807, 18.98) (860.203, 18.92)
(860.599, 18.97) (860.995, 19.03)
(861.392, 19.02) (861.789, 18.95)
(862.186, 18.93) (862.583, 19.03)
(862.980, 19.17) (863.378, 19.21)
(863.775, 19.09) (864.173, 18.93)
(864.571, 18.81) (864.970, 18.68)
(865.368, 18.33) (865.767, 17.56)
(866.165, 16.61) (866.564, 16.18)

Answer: -0.060 nm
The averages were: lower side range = 17.9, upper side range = 18.8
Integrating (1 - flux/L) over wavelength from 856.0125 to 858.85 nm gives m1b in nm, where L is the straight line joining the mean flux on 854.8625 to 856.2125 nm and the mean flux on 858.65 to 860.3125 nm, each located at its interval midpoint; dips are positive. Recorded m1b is -0.12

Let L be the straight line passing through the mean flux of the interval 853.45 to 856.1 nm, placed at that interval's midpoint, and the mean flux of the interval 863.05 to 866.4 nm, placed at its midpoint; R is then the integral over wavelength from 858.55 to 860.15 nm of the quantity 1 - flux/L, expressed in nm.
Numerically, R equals -0.12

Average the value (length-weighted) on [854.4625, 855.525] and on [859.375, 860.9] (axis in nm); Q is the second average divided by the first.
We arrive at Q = 1.15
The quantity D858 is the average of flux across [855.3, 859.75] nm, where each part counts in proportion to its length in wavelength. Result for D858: 18.9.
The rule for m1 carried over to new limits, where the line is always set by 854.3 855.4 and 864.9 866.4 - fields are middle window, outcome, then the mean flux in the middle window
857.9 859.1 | -0.17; 19.1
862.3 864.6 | -0.22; 19.1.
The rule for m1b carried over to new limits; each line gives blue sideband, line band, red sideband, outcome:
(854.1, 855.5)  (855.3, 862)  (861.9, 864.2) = -0.50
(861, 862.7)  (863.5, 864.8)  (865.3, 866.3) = -0.06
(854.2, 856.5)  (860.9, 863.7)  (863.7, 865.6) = -0.11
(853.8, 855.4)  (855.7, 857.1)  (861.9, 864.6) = -0.15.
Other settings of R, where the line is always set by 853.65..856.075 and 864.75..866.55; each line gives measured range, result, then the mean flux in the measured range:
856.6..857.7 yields -0.13 nm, 19.1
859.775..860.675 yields -0.09 nm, 19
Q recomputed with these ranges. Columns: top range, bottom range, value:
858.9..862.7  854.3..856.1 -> 1.12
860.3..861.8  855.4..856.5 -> 1.04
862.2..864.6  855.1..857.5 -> 1.03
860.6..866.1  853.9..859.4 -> 1.03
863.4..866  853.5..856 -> 1.10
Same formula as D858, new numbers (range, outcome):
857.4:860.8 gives 19.1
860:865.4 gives 19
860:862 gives 19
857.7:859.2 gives 19.1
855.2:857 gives 18.4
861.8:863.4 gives 19.1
